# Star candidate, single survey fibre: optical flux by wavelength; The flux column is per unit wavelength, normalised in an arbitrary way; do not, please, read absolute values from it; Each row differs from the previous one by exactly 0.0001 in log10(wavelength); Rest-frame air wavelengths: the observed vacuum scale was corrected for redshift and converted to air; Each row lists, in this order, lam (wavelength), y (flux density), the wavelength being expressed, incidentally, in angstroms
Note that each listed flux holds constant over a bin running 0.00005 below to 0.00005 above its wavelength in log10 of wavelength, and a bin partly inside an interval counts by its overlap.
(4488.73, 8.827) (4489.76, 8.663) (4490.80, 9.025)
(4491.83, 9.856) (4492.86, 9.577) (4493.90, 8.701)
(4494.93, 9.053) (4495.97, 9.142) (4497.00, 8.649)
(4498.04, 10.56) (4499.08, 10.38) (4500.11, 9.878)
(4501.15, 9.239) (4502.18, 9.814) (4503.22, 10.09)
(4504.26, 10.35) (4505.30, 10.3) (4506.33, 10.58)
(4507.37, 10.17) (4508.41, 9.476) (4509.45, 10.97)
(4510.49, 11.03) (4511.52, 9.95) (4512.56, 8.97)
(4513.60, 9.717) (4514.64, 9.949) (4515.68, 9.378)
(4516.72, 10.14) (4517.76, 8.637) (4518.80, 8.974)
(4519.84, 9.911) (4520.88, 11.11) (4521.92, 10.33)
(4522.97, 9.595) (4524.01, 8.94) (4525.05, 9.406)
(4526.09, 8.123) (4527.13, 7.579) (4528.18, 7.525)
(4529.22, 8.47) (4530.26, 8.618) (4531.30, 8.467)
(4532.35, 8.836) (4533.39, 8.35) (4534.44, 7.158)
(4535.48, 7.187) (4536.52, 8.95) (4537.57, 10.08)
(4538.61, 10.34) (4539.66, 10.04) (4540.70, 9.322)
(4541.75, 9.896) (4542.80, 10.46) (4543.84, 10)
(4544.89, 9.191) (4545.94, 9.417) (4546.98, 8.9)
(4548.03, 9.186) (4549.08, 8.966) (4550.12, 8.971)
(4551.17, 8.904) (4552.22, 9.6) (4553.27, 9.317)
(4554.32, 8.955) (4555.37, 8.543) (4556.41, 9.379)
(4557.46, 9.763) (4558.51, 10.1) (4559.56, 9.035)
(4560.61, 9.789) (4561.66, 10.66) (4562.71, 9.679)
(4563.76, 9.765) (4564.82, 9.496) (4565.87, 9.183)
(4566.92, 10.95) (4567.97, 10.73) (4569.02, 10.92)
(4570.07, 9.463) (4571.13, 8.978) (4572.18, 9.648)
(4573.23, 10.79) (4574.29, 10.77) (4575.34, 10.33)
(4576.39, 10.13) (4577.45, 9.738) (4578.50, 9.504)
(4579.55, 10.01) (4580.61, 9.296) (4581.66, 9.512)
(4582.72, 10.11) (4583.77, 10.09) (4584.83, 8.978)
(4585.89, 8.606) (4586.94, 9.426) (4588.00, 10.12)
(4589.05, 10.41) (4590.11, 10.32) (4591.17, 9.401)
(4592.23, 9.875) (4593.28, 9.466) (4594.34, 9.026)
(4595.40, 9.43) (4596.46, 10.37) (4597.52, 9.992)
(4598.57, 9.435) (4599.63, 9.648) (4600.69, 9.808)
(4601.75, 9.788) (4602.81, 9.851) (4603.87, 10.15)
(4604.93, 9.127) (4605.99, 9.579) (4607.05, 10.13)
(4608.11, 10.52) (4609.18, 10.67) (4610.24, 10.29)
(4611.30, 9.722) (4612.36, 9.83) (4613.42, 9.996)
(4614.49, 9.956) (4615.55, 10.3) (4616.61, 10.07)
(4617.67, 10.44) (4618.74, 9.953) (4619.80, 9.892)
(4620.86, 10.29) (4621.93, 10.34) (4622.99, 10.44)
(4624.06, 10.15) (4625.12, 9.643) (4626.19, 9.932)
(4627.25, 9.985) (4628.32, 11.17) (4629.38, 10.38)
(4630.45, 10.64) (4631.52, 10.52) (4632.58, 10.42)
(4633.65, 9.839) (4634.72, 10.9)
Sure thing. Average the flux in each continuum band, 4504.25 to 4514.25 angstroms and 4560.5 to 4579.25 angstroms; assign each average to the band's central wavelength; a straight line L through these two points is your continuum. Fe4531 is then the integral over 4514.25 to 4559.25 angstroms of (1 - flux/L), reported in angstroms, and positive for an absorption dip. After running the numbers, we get 4.06 angstroms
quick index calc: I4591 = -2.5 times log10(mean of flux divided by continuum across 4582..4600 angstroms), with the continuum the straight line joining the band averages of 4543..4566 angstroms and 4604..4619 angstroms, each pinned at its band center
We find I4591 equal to 0.015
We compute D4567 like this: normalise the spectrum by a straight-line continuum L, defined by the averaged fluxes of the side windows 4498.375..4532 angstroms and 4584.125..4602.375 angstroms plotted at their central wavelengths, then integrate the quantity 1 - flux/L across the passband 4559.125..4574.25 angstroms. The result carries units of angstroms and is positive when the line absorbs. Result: -0.5 angstroms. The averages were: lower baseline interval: 9.56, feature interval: 9.96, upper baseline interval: 9.66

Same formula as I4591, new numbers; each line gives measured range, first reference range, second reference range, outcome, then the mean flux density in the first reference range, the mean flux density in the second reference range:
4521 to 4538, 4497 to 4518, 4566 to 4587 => 0.15 mag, 9.96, 9.9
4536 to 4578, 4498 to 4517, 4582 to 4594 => 0.01 mag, 10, 9.69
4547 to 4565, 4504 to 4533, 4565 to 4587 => 0.04 mag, 9.47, 9.87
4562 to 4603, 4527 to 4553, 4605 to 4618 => -0.02 mag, 9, 10.1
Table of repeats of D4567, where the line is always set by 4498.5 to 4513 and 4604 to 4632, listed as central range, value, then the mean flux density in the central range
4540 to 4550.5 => 0.7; 9.45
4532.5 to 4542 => 1.0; 9.01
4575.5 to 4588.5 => 0.6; 9.65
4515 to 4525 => 0.4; 9.66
